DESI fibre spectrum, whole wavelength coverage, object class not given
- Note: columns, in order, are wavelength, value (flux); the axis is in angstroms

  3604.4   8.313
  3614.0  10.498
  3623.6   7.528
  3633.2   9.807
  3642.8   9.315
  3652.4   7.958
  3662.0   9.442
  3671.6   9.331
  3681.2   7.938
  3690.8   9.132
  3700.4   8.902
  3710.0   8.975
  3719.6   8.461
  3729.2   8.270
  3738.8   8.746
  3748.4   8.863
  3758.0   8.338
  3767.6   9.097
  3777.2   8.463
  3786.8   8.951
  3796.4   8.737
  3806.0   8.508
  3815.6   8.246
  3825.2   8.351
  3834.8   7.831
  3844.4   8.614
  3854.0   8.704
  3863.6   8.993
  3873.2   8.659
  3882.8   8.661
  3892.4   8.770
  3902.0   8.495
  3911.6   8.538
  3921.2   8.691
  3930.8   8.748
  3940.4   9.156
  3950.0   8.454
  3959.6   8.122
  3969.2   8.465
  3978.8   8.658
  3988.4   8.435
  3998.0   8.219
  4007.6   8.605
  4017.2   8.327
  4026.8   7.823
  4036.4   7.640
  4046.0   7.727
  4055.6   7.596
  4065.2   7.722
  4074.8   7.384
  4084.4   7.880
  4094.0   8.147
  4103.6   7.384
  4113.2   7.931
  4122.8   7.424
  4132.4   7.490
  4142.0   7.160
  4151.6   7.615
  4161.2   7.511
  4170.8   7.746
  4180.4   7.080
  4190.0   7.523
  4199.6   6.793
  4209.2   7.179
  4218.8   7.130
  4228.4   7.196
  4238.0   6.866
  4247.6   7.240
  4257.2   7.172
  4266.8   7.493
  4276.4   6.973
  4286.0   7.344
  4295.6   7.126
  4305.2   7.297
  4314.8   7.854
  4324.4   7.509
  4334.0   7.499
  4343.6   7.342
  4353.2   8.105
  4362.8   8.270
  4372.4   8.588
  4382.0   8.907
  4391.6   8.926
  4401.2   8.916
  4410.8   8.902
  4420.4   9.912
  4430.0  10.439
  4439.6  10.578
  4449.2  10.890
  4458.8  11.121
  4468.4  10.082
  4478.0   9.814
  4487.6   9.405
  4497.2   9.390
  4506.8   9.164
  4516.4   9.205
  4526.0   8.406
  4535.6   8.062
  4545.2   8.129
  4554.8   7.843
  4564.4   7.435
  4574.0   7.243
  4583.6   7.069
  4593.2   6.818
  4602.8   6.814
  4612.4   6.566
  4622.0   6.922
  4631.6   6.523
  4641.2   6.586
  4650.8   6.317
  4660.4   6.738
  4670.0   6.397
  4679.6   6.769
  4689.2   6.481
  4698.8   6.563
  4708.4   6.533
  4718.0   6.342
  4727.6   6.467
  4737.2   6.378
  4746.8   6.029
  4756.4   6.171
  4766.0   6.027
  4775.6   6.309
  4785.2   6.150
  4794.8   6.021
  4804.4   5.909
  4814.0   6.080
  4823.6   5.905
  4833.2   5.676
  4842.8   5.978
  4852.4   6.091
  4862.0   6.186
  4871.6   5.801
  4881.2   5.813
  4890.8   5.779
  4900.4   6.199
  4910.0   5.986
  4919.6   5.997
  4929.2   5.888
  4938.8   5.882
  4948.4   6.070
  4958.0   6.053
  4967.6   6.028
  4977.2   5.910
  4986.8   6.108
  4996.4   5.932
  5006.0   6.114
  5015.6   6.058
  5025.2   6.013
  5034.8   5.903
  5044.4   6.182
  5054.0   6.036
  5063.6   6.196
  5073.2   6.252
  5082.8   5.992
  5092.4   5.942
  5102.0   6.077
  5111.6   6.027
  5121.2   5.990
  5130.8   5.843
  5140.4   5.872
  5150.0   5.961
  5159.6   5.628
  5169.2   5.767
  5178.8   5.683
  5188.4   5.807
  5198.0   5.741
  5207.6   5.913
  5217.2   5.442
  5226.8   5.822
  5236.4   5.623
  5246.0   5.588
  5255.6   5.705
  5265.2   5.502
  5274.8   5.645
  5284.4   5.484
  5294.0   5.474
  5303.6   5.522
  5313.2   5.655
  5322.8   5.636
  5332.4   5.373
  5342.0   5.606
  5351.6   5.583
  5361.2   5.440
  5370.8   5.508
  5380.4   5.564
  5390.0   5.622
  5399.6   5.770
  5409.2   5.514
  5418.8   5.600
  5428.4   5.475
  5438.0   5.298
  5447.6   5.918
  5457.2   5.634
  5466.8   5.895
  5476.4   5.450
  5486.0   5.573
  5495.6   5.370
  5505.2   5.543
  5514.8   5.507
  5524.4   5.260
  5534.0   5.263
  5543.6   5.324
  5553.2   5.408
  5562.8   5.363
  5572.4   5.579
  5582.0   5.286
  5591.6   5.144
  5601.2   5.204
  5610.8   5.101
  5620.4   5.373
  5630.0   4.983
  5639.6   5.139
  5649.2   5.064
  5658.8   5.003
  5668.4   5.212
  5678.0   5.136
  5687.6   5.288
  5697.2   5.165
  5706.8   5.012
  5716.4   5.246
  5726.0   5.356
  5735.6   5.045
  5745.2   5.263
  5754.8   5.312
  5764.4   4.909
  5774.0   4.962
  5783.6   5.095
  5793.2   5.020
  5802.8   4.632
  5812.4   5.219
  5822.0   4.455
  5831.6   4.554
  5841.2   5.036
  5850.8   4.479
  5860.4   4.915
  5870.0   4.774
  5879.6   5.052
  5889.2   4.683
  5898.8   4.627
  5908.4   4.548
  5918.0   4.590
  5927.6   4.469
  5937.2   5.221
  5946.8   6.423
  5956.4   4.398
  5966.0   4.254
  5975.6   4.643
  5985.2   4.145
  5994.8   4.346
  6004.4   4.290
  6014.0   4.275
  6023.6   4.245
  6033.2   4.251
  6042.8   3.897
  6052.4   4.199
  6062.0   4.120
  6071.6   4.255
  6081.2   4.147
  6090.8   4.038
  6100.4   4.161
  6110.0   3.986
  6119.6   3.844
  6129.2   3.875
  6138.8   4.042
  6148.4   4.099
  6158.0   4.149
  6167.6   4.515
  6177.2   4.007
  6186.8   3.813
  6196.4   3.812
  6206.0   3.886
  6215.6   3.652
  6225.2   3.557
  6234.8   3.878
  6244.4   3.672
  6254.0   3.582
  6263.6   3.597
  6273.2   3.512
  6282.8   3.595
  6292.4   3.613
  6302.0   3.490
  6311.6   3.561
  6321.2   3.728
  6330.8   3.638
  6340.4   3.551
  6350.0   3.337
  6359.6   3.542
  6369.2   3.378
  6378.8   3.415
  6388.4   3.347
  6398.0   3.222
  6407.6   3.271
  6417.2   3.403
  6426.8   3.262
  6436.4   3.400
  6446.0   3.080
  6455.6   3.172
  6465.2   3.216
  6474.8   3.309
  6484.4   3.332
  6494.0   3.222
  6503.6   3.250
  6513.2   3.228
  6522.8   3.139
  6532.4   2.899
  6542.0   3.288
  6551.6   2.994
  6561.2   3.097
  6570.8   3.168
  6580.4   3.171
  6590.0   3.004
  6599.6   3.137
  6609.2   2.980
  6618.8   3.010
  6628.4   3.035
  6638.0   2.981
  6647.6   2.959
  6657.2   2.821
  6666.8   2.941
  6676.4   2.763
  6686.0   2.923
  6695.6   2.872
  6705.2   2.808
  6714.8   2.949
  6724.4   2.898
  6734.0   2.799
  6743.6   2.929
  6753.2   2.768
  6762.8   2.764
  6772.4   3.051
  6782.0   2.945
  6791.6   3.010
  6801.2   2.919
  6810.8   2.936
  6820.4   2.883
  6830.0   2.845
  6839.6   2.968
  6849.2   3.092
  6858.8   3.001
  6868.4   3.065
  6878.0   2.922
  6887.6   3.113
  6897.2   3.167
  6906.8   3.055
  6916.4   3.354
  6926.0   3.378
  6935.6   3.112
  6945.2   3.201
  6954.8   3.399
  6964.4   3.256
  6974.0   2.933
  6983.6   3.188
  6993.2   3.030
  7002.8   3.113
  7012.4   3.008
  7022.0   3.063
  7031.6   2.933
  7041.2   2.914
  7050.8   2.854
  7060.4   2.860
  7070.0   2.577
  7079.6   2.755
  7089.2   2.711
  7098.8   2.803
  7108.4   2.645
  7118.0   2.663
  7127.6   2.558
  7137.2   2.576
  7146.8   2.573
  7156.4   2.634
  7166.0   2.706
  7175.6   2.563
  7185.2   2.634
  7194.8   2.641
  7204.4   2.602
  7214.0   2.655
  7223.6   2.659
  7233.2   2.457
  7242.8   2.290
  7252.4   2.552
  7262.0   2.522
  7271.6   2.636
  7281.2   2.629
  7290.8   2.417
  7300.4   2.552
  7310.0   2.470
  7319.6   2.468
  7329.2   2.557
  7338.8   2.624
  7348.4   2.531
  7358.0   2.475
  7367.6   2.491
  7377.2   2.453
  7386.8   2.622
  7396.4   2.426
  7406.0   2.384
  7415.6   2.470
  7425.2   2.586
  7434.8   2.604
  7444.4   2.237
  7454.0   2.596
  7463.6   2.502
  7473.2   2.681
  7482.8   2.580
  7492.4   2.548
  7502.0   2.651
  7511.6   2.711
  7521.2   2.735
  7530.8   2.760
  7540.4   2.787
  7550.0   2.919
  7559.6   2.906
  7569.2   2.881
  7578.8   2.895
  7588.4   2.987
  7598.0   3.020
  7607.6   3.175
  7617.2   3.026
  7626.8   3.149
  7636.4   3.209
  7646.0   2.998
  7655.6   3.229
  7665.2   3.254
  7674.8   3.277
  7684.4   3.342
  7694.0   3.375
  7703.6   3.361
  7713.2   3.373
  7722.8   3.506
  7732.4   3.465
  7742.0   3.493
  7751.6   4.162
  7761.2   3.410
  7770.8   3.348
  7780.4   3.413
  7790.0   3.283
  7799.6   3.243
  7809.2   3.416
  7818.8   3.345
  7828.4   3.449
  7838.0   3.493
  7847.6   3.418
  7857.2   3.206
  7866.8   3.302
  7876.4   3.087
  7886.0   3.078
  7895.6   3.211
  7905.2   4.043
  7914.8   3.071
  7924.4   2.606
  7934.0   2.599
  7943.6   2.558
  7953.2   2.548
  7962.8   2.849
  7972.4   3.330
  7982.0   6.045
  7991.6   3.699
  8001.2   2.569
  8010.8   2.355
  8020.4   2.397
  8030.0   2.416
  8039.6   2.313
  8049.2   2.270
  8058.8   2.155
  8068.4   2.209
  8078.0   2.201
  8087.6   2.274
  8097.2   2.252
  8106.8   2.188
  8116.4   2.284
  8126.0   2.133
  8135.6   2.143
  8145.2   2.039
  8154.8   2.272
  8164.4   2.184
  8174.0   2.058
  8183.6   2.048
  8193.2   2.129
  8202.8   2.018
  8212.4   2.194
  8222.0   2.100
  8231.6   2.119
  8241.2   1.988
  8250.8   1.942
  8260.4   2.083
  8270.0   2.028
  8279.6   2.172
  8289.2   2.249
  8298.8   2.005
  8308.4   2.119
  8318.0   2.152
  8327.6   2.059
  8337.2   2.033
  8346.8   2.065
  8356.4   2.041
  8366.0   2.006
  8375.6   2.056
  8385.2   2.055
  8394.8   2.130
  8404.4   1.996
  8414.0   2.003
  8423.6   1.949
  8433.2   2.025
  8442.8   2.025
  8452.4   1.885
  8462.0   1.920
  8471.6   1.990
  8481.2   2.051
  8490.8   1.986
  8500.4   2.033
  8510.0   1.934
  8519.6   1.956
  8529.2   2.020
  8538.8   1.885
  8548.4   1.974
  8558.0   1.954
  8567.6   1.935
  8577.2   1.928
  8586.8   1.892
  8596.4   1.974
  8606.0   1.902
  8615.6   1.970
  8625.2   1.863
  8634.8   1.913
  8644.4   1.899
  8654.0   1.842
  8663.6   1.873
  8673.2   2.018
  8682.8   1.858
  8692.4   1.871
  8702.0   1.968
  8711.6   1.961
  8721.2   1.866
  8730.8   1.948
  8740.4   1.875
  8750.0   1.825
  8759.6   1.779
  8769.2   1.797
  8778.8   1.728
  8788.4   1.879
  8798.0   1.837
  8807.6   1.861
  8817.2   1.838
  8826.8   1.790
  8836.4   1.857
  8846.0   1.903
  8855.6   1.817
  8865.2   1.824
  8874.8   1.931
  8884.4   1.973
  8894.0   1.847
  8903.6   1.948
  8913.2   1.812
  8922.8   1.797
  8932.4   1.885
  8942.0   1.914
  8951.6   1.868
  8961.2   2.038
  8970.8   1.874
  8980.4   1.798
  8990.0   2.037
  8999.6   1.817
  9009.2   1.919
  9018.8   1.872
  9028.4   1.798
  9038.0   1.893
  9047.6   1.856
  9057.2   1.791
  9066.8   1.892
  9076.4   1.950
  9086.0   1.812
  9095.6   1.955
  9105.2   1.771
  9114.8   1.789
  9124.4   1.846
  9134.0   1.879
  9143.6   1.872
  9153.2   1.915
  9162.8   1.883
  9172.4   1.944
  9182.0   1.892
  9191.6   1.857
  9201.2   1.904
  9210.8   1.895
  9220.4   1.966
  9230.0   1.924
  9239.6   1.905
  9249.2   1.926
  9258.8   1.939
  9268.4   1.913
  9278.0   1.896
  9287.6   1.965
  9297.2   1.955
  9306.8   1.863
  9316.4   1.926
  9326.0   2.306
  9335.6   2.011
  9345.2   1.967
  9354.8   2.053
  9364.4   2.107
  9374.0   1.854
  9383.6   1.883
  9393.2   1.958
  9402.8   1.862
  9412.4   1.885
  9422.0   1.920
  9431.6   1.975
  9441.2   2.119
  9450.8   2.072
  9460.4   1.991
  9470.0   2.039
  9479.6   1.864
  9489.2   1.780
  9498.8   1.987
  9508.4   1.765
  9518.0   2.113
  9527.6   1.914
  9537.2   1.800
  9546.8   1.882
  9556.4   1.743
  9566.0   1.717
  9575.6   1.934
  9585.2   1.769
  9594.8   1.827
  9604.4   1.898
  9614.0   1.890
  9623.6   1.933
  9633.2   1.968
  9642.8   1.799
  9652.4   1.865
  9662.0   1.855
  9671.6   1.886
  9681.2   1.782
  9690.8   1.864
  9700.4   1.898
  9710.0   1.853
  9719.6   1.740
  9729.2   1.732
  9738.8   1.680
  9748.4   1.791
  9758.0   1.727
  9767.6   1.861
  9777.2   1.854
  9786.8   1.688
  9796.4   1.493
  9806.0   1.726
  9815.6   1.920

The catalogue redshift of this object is 0.59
